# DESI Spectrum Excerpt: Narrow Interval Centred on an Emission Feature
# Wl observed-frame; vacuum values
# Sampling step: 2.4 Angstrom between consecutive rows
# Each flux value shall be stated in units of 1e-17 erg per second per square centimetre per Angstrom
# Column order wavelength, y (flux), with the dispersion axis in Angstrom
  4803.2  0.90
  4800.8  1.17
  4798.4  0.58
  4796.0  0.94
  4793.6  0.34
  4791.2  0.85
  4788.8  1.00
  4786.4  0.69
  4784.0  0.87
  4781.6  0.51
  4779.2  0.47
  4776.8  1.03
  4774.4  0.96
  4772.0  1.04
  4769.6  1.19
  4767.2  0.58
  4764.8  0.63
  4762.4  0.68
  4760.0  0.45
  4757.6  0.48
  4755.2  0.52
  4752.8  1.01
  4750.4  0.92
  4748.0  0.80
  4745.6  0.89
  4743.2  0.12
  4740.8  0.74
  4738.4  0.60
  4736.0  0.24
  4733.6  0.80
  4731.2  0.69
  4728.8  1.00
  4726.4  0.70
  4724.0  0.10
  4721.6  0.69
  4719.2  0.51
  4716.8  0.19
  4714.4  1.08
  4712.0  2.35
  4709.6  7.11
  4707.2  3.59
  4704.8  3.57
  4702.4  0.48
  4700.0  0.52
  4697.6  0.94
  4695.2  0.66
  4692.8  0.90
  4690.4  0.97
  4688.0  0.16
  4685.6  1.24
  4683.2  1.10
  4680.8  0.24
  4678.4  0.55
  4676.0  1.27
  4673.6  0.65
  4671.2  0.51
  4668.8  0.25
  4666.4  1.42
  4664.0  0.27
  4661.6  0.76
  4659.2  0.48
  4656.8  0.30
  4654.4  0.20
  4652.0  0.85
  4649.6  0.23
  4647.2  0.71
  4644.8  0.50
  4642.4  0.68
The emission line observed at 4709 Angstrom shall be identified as [O II] 3727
